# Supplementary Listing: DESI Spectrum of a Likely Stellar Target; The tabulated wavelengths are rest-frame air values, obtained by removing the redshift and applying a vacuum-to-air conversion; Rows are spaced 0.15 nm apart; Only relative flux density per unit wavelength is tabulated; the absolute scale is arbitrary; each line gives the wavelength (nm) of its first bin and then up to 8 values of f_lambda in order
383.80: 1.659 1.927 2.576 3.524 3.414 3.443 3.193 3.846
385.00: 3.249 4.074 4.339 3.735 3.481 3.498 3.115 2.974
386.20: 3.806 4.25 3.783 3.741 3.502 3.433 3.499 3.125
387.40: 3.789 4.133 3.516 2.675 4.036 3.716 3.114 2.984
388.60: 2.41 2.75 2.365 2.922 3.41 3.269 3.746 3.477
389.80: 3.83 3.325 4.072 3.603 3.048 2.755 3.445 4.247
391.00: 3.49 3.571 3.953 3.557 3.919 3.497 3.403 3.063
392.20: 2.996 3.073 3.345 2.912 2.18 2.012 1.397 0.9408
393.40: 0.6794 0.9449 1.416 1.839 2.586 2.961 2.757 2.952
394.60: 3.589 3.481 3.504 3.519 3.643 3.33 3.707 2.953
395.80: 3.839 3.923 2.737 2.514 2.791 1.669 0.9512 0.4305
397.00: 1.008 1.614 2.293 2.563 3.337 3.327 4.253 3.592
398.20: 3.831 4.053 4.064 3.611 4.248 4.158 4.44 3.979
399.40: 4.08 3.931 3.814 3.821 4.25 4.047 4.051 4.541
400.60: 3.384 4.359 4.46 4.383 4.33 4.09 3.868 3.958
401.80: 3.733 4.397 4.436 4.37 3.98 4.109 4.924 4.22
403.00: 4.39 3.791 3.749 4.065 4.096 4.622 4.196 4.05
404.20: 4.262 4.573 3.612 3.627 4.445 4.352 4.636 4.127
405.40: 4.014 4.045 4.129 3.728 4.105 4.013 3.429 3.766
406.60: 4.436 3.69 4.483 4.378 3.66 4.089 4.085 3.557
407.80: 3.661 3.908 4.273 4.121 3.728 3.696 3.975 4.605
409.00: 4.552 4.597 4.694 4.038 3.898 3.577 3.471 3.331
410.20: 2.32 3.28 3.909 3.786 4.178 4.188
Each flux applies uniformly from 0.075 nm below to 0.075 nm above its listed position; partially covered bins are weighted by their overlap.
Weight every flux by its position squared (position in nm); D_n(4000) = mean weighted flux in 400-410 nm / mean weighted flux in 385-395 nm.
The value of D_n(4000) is 1.4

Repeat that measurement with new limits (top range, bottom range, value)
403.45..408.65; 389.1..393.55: 1.42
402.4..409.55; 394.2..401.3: 1.25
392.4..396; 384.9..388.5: 0.78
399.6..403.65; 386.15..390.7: 1.30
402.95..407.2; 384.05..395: 1.39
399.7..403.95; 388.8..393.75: 1.48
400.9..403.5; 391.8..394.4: 1.91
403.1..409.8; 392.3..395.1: 1.80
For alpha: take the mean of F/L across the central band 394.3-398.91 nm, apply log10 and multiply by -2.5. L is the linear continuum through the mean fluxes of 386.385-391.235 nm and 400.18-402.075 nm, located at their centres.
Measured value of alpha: 0.26 mag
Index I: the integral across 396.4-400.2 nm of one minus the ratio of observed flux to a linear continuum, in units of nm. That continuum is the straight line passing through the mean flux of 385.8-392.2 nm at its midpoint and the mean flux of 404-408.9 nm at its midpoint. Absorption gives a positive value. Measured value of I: 0.53 nm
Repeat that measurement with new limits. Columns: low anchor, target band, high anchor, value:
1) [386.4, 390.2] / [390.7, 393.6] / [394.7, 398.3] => 0.305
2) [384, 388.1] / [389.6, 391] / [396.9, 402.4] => 0.032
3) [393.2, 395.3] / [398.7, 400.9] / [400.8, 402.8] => -0.182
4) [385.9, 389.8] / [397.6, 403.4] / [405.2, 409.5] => -0.382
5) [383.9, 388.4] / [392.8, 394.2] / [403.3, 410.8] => 0.771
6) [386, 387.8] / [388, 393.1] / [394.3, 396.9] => 0.144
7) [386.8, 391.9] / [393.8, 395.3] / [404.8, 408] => 0.206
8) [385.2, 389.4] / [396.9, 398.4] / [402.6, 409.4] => 0.346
